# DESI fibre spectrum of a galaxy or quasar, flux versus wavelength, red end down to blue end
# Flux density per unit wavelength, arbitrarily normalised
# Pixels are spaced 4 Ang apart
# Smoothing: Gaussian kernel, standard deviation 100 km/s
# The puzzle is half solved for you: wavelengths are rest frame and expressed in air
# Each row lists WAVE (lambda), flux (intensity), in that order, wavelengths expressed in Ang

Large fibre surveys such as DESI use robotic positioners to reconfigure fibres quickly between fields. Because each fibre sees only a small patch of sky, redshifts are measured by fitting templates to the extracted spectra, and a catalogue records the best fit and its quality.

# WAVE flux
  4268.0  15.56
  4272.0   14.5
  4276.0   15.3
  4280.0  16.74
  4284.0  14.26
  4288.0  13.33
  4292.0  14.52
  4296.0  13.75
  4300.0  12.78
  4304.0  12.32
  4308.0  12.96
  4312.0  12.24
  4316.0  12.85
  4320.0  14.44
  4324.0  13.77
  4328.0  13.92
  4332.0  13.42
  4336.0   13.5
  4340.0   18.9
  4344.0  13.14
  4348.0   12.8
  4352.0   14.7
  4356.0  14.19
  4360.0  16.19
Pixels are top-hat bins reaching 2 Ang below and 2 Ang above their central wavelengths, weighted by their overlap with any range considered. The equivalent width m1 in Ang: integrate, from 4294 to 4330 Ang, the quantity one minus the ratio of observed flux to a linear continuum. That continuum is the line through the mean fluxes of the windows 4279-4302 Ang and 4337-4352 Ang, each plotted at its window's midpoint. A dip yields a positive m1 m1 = 2.9 Ang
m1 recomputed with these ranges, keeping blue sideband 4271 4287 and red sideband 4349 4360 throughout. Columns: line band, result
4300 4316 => 2.51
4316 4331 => 0.99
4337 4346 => -0.63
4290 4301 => 0.92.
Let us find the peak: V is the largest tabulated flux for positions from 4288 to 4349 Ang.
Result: 18.9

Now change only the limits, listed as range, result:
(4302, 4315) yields 12.96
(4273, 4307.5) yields 16.74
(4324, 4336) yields 13.92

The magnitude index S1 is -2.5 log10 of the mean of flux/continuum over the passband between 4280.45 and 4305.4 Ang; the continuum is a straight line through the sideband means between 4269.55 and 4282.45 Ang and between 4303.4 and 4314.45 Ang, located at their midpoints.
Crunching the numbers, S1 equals 0.020 mag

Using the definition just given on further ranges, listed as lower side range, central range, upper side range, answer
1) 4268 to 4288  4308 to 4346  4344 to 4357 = 0.02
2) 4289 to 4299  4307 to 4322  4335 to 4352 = 0.09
